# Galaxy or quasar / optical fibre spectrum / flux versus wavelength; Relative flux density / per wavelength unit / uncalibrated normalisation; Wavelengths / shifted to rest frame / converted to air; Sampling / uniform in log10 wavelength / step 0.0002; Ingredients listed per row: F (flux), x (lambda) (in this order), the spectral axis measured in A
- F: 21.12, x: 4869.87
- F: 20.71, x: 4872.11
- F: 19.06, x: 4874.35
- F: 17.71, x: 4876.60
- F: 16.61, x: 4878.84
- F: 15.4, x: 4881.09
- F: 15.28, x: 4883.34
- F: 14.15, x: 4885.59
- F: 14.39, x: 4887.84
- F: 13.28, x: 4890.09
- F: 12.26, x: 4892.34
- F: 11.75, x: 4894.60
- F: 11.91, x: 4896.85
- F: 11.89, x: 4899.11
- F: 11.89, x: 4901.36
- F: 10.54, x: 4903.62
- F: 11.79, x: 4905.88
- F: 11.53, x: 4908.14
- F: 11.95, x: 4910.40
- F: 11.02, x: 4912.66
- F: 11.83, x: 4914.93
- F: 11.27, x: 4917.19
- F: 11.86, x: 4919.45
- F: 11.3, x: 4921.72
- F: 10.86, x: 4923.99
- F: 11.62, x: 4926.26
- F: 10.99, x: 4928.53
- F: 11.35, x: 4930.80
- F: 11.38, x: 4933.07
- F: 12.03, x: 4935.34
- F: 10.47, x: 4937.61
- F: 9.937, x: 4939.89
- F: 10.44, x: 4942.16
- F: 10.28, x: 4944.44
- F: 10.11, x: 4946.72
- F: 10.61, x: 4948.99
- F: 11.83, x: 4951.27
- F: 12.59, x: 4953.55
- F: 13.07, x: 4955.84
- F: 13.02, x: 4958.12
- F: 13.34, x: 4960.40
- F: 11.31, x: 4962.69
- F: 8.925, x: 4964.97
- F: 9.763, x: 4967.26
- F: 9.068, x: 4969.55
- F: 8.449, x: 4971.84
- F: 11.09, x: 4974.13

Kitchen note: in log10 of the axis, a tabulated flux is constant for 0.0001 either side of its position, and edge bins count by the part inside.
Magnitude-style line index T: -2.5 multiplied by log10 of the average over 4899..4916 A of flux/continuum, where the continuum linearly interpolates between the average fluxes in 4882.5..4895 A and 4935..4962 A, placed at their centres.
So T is 0.12 mag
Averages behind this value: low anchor 13.6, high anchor 11.5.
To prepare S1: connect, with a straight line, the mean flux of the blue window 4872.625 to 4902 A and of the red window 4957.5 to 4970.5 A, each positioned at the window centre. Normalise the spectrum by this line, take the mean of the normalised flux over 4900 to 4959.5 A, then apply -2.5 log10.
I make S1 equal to 0.09 mag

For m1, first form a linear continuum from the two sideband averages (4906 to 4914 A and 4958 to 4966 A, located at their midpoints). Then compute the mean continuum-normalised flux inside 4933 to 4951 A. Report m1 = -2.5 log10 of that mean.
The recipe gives 0.08 mag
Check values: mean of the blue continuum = 11.5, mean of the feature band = 10.7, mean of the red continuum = 11.5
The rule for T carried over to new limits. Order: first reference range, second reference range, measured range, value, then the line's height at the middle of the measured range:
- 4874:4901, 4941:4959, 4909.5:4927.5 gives 0.13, 12.9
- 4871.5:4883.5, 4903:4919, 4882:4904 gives 0.15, 14.7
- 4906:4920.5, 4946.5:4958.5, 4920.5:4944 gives 0.07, 11.8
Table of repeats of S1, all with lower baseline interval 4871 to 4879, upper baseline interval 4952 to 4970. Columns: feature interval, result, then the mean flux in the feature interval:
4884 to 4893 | 0.28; 13.7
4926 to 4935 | 0.23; 11.4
